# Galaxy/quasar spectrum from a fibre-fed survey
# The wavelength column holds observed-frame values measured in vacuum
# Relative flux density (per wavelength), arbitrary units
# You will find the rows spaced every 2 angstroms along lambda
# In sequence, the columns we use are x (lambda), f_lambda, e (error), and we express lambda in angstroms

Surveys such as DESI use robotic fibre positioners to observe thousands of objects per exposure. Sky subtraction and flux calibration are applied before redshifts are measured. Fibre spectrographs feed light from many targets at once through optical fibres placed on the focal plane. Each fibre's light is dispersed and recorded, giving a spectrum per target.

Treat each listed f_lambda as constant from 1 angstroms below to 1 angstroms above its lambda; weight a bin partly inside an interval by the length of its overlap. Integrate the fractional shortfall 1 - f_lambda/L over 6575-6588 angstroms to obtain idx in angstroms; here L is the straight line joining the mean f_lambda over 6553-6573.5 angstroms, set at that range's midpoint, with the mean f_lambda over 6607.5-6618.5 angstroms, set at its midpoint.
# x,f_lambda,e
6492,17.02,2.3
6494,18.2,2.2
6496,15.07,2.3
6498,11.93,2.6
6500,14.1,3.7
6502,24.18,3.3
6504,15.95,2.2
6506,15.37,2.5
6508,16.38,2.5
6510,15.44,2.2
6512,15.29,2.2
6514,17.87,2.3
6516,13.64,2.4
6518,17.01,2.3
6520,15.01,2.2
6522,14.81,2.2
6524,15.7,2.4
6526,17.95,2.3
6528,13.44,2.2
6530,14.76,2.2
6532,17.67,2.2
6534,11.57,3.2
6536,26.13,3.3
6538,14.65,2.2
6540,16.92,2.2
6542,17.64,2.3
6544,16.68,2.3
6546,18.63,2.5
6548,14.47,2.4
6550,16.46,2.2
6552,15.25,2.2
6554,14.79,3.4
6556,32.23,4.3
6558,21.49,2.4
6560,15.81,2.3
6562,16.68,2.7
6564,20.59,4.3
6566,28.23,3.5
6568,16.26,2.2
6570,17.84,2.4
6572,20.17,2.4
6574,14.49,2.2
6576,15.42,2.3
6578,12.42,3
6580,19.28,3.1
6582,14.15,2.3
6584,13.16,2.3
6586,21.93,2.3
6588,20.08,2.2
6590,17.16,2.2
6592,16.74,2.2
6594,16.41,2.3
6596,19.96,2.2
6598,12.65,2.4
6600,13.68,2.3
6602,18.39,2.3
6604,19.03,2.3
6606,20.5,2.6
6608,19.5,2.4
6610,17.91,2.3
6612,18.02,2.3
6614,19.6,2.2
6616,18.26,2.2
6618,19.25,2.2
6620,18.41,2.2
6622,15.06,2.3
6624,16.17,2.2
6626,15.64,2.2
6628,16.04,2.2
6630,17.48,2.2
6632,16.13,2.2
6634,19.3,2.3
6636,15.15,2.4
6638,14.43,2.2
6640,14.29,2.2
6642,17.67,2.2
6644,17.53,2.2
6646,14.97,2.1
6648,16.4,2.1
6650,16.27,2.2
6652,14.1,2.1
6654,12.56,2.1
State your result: 2.18 angstroms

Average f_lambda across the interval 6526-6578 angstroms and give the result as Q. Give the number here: 17.8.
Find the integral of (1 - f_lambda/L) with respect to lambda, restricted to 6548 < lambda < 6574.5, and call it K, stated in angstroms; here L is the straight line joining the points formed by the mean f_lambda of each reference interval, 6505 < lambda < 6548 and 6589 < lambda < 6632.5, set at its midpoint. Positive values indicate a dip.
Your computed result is -3.9 angstroms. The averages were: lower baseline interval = 16.3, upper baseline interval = 17.4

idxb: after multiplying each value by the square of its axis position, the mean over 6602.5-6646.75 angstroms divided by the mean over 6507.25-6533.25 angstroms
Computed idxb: 1.1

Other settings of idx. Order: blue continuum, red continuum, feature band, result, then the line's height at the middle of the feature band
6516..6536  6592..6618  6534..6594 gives -4.45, 16.8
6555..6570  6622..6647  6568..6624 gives 4.46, 19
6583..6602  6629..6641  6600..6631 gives -2.45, 16.5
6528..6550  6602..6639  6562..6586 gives -0.74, 17.1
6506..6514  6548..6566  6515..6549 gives 2.49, 17.6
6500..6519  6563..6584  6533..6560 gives -1.40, 17.2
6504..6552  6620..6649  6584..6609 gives -2.43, 16.2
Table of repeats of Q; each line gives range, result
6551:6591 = 18.4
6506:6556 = 16.5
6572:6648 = 17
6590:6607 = 17.2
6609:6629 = 17.4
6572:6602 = 16.5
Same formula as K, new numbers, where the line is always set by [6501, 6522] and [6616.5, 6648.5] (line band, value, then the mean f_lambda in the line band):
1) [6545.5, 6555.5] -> 0.0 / 16.6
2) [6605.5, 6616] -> -1.5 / 19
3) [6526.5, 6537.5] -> -0.1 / 16.7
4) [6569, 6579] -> 0.3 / 16.1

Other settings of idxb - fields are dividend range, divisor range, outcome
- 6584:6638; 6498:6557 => 1.07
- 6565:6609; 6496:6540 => 1.11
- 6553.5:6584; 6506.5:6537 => 1.16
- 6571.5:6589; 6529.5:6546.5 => 0.98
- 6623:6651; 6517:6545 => 1.02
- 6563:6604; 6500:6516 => 1.07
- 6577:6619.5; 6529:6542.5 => 1.05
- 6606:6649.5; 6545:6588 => 0.96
